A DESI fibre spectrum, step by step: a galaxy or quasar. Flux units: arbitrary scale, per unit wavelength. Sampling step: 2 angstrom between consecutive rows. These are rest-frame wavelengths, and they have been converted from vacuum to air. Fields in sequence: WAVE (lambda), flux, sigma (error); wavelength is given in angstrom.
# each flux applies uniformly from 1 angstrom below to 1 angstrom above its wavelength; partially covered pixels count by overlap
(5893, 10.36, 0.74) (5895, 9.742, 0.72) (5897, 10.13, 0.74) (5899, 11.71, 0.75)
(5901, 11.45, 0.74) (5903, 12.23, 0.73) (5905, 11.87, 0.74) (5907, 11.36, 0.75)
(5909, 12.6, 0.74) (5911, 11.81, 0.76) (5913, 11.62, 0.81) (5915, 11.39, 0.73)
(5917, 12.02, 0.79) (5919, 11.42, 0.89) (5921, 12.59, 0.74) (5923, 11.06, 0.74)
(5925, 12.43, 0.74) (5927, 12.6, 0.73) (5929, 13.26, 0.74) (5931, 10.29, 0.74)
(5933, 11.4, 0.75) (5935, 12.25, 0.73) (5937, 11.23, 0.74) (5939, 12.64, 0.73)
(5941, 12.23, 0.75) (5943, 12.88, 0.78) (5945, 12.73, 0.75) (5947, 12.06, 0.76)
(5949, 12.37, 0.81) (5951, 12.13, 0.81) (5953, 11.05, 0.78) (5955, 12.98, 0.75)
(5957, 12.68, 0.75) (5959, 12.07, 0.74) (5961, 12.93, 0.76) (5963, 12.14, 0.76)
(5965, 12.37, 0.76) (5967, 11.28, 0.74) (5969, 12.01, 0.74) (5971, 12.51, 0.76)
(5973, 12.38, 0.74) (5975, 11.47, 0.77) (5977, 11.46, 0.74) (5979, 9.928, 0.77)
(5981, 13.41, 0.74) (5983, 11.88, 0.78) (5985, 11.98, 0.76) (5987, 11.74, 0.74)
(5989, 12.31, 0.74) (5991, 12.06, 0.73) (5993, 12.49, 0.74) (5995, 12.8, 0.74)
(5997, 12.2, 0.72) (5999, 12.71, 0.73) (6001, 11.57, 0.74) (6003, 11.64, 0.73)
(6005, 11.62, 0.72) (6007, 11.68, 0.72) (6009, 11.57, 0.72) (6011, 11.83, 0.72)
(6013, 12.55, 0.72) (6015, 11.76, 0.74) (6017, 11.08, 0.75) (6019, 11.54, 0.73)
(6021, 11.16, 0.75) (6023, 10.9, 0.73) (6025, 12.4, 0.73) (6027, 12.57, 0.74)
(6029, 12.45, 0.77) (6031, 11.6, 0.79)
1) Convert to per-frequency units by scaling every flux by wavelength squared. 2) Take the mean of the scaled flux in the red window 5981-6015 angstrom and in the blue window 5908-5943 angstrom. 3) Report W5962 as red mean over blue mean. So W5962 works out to 1.0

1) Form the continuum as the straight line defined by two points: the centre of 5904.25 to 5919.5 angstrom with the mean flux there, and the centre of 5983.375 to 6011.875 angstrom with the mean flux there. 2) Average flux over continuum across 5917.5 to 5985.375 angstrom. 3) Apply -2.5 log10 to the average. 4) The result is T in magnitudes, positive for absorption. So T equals -0.02 mag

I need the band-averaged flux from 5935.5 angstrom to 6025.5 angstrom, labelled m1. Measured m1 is 12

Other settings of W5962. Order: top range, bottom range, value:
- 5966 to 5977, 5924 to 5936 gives 1.00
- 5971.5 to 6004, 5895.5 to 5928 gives 1.05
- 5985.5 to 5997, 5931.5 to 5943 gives 1.04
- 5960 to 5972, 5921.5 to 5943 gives 1.03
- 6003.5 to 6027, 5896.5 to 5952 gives 1.01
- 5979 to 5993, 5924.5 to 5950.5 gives 1.01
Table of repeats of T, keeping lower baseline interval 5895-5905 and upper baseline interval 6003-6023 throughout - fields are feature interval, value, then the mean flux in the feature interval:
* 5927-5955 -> -0.065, 12.1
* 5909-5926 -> -0.049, 11.8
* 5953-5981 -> -0.052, 12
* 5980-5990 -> -0.068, 12.3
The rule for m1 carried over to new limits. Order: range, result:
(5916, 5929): 12.1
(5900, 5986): 12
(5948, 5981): 12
